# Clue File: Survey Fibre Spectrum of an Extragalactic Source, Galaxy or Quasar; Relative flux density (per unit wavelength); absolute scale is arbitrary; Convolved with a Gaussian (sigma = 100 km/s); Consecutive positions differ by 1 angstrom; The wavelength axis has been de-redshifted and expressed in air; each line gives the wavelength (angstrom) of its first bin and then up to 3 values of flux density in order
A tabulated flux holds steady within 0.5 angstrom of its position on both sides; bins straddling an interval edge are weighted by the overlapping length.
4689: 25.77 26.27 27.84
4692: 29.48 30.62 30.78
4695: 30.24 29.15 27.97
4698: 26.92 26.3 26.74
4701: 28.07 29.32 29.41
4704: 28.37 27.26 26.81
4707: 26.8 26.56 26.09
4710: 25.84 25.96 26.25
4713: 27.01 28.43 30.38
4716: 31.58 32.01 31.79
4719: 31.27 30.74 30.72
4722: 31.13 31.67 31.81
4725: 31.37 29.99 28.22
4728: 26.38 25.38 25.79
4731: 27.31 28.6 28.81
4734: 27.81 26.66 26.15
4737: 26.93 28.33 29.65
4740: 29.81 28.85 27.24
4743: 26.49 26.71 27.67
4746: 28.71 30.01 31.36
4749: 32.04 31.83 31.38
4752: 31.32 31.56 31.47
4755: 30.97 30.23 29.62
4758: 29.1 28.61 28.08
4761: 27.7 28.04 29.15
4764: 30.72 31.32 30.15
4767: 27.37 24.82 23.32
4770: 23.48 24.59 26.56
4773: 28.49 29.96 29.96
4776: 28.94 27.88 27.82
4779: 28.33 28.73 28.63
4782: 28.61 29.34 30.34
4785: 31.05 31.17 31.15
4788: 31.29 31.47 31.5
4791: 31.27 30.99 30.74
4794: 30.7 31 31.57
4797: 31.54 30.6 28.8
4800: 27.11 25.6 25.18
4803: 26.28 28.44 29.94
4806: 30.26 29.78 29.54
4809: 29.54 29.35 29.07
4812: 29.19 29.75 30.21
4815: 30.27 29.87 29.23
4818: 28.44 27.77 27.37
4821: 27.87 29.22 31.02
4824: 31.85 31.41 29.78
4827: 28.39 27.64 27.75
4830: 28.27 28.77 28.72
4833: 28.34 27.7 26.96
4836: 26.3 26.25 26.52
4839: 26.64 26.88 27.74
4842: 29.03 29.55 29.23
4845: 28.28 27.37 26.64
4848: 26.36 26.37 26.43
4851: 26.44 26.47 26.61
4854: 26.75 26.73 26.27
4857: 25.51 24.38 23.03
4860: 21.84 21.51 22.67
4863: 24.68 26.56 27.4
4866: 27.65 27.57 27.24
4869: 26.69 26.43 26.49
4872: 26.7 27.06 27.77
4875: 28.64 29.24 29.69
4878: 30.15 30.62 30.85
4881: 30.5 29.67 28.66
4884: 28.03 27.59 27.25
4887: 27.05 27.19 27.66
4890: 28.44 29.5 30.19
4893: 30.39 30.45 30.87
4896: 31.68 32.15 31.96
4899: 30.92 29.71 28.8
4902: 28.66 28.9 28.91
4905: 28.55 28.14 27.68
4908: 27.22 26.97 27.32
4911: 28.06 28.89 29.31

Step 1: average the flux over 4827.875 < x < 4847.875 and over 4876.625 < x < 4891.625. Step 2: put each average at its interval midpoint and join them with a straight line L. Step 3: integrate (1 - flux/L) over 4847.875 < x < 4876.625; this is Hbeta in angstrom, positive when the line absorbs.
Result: 2.22 angstrom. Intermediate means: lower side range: 27.7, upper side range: 28.9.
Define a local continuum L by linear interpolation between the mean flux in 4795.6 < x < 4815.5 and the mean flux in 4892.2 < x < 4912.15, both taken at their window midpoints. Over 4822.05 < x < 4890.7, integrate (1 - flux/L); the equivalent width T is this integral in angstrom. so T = 4.1 angstrom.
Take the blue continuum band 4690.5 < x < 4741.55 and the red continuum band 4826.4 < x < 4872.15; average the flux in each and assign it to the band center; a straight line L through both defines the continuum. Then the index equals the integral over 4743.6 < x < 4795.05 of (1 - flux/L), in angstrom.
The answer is -2.8 angstrom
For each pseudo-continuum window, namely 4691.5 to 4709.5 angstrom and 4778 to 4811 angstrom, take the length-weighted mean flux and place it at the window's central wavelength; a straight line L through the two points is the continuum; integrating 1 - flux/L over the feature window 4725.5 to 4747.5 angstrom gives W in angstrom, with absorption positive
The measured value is 0.72 angstrom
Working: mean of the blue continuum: 28.2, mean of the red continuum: 29.6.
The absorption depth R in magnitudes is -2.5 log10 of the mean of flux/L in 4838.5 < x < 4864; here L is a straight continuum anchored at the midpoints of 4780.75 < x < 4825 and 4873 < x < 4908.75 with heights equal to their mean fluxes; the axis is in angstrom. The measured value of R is 0.128 mag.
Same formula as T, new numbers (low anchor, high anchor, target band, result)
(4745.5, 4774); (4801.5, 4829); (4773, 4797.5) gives -0.9 angstrom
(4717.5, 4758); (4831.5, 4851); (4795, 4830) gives -1.5 angstrom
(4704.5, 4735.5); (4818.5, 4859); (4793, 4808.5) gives -0.7 angstrom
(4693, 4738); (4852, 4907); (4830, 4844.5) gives 0.2 angstrom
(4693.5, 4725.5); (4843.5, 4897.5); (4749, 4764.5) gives -0.8 angstrom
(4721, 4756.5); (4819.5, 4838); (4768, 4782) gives 0.7 angstrom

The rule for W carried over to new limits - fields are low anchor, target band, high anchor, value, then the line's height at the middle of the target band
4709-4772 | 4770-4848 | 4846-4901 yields -1.9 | 28.2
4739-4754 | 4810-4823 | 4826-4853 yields -0.5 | 28.1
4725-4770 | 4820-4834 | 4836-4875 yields -1.0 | 27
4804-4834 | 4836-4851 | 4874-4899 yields 1.0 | 29.3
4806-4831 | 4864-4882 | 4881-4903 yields 0.7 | 29.4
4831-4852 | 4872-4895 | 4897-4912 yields -0.5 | 28.3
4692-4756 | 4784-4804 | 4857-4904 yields -1.0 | 28.5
